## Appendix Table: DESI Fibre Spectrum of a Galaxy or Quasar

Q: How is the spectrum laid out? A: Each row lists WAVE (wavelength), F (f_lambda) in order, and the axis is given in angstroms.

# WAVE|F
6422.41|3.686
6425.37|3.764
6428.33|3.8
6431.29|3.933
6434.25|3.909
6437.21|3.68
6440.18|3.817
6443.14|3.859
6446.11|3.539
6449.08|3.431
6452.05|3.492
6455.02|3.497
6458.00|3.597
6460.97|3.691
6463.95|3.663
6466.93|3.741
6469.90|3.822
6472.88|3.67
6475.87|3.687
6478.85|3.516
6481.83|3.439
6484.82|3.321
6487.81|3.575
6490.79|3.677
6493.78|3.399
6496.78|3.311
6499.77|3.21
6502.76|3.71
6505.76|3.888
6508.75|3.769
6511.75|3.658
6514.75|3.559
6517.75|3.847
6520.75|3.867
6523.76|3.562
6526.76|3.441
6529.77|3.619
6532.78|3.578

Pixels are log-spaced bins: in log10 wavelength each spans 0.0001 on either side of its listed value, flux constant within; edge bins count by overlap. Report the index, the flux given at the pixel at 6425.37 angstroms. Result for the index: 3.764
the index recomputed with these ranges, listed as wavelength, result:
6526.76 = 3.441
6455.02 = 3.497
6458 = 3.597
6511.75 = 3.658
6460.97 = 3.691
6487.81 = 3.575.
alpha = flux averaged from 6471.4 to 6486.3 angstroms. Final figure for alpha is 3.53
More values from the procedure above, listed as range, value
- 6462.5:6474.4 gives 3.72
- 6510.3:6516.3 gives 3.61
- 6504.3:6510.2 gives 3.83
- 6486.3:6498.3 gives 3.49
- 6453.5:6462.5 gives 3.59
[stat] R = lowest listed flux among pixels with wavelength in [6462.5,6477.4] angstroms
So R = 3.663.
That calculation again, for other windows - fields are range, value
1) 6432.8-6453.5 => 3.431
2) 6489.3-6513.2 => 3.21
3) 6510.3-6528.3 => 3.441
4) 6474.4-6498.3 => 3.311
